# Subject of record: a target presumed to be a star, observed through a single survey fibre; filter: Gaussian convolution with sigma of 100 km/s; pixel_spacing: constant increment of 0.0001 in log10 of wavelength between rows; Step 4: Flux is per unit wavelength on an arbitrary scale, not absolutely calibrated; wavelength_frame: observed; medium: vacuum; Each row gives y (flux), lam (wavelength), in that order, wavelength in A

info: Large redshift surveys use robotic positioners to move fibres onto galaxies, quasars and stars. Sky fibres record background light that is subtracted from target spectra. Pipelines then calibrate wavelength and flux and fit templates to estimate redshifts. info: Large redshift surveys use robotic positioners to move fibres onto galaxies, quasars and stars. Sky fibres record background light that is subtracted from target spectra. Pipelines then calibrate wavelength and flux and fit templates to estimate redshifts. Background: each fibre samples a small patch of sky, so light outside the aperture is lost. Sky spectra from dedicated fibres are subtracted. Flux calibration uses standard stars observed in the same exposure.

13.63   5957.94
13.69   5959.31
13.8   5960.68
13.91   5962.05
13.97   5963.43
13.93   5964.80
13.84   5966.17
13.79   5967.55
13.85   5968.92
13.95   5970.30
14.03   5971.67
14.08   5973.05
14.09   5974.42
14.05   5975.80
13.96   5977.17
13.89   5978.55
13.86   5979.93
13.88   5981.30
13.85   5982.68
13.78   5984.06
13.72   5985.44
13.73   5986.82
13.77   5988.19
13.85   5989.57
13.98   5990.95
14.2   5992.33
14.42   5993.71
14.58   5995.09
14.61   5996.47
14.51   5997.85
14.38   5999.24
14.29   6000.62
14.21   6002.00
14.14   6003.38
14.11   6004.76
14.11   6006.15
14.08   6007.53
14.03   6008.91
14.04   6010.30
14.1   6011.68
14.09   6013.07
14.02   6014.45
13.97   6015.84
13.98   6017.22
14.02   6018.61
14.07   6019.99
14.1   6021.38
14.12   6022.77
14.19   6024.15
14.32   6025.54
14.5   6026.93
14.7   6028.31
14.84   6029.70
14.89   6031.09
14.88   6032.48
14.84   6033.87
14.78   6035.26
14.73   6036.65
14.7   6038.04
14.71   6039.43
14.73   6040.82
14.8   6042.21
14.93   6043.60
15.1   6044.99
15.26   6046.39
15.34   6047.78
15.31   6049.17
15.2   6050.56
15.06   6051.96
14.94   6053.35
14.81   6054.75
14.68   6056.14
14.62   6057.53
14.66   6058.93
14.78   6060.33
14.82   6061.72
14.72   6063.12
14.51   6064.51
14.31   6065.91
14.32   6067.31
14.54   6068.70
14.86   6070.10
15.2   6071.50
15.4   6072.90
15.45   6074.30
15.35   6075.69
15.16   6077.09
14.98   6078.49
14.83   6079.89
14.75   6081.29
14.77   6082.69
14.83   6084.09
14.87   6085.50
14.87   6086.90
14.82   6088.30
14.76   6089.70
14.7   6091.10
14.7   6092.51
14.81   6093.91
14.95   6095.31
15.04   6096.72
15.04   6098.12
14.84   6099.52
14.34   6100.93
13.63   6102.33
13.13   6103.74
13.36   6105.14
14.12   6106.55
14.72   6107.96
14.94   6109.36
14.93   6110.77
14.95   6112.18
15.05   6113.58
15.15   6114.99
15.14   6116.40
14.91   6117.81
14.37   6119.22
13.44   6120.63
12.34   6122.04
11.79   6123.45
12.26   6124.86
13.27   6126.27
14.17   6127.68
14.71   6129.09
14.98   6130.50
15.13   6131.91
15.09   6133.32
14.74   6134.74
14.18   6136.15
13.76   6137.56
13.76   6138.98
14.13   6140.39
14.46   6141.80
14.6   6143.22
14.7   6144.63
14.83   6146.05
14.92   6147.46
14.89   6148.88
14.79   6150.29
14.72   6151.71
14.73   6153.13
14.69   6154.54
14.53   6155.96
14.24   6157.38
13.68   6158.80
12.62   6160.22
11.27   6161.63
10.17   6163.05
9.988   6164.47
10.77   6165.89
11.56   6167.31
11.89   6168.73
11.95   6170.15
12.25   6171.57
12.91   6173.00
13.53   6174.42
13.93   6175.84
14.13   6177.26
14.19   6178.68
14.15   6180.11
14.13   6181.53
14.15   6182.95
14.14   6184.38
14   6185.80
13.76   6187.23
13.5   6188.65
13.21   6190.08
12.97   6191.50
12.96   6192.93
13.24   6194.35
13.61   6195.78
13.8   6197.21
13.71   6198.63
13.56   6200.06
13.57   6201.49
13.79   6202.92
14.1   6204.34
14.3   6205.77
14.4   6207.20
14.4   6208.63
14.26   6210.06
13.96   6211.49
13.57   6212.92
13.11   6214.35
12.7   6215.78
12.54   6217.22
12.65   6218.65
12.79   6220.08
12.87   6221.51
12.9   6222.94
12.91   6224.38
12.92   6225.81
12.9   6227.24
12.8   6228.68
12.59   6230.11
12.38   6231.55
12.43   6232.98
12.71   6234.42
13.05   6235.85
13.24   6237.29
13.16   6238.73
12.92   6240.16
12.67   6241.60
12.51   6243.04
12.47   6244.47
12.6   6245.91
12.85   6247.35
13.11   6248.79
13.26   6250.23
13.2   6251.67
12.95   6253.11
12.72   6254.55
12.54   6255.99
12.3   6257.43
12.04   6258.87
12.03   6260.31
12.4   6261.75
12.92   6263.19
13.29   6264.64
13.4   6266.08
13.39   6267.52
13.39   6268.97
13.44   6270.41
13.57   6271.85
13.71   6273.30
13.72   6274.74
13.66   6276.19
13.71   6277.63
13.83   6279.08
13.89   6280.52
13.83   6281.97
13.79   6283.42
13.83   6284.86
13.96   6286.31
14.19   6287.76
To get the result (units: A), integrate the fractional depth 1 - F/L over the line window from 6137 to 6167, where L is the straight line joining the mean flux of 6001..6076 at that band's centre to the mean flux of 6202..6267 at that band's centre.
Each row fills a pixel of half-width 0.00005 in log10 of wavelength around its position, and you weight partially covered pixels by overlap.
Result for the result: 0.2 A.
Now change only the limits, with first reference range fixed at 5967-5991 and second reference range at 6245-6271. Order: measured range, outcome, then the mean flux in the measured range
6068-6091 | -2.4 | 15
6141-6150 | -1.0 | 14.7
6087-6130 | -2.8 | 14.3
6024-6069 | -3.7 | 14.8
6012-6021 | -0.2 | 14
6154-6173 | 1.4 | 12.3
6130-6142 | -1.0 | 14.5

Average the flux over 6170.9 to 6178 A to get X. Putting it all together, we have 13.4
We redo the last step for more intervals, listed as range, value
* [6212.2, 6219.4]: 12.9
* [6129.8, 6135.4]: 15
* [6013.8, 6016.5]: 14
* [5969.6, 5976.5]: 14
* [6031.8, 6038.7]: 14.8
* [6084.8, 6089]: 14.9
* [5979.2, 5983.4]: 13.9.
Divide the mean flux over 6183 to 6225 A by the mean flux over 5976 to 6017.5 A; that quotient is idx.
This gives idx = 0.96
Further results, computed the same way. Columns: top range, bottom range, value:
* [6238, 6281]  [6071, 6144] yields 0.90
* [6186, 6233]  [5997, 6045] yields 0.93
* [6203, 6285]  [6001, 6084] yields 0.90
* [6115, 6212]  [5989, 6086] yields 0.94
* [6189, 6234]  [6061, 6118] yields 0.90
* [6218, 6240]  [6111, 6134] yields 0.90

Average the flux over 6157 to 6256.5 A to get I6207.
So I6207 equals 13.1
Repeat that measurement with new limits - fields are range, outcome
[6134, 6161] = 14.4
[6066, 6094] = 14.9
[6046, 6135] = 14.6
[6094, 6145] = 14.3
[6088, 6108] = 14.4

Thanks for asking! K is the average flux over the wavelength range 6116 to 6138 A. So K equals 14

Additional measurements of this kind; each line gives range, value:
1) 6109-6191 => 13.8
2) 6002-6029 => 14.1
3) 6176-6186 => 14.1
